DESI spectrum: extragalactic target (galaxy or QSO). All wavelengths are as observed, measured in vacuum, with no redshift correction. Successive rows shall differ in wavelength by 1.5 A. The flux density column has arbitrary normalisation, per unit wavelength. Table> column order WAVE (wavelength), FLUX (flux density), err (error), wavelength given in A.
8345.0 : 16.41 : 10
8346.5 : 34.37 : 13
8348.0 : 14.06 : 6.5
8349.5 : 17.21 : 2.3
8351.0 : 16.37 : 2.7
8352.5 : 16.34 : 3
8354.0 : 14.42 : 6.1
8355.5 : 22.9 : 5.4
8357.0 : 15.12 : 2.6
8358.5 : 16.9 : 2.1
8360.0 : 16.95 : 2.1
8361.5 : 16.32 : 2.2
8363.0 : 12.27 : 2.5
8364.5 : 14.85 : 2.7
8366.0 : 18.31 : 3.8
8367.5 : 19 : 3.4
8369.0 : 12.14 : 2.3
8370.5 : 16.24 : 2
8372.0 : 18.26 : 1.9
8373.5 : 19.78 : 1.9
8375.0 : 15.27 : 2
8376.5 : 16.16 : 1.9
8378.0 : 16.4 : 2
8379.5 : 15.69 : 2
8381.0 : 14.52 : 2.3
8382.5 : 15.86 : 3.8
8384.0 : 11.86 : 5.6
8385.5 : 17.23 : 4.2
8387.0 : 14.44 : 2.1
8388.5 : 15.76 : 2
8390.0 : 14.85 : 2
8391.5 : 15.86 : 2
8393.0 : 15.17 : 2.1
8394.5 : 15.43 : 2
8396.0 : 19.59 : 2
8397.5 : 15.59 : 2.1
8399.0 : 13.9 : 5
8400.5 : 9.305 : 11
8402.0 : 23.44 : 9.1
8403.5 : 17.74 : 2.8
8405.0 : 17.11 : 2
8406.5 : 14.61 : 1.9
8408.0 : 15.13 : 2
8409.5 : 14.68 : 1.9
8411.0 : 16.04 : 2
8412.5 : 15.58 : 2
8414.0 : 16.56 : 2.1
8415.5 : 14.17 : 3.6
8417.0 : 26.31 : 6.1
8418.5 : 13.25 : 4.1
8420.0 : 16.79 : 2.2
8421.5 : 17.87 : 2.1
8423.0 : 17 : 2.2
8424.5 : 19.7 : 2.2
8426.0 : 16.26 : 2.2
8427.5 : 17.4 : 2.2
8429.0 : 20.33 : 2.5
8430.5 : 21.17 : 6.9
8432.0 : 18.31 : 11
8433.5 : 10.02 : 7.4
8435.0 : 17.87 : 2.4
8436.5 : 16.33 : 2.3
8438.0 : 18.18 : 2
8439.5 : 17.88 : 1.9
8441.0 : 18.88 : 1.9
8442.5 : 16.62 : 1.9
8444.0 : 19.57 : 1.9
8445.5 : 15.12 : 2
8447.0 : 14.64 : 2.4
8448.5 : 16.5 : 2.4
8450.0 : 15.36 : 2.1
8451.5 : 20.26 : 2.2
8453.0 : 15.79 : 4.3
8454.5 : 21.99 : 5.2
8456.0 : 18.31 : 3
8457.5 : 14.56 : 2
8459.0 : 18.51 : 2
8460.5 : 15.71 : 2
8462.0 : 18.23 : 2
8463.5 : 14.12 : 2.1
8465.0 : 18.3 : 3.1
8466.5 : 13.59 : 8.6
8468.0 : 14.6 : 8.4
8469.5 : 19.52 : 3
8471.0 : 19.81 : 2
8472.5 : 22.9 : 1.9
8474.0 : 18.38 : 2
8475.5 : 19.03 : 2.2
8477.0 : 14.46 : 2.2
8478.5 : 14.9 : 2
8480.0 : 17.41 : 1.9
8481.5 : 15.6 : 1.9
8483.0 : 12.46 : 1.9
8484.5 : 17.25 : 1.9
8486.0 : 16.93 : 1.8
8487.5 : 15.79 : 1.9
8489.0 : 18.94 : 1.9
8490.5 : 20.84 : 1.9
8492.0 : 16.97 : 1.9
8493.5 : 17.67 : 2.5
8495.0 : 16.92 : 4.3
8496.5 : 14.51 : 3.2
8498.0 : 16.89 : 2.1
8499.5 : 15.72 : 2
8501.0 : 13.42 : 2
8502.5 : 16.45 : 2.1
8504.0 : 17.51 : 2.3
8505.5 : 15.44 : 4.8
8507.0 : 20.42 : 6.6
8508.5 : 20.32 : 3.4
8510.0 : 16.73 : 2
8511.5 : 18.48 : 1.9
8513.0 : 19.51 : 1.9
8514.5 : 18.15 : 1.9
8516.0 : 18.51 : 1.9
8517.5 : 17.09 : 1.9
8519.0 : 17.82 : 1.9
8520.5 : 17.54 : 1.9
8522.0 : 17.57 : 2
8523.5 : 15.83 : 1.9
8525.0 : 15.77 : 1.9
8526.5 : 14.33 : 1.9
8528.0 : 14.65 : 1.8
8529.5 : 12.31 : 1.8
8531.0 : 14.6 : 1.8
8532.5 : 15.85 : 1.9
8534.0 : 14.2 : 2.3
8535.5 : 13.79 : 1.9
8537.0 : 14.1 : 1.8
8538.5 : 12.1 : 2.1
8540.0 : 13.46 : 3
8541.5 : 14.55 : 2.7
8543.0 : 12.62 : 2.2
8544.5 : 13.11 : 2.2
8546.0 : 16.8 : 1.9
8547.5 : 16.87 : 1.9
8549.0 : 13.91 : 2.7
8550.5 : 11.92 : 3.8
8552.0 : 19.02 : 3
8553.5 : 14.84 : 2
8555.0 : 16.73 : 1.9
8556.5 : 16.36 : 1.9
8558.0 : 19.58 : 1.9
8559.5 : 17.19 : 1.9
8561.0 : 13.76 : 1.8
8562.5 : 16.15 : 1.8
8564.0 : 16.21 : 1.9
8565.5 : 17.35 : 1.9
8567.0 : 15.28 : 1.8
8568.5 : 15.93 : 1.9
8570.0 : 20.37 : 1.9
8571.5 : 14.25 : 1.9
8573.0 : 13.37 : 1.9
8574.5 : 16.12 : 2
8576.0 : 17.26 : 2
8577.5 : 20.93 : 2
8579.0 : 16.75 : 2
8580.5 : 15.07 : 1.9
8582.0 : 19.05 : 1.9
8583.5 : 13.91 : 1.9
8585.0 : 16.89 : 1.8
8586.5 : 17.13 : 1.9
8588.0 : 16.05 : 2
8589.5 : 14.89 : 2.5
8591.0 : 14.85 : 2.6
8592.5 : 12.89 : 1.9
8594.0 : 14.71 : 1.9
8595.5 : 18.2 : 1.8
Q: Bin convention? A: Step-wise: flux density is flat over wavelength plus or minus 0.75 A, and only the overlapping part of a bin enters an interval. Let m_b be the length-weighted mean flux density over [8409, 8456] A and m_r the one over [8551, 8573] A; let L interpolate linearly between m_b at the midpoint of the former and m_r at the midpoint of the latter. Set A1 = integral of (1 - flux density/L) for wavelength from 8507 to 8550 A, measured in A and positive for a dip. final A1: 2.4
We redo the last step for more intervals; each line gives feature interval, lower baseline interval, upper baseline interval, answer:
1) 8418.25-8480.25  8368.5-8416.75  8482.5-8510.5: -3.2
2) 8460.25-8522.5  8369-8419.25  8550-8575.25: -4.2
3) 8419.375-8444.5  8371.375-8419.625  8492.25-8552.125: -2.5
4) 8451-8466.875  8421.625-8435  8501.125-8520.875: 0.4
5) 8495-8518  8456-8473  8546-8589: -0.5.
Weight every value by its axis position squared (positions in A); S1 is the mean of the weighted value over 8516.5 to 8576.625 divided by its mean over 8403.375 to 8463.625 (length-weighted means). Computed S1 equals 0.93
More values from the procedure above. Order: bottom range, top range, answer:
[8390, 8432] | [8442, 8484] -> 1.02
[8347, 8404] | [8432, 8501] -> 1.07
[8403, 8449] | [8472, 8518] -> 1.03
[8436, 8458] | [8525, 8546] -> 0.82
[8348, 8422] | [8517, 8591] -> 1.01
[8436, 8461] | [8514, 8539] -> 0.91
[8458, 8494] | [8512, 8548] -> 0.91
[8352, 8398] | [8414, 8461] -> 1.10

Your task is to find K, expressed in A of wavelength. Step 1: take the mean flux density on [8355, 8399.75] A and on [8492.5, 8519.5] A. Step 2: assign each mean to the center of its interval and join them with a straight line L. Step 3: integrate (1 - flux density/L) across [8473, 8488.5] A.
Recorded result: 0.6 A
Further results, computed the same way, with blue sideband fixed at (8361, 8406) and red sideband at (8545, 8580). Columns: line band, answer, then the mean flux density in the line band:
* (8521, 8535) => 1.07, 15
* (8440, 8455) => -1.23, 17.4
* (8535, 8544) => 1.59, 13.4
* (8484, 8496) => -1.05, 17.6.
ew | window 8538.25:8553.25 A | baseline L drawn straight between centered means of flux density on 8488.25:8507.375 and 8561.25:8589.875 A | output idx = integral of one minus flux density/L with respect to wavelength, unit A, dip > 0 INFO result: 1.9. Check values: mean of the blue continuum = 17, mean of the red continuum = 16.4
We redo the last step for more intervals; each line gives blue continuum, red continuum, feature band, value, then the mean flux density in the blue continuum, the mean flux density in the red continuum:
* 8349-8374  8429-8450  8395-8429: 0.24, 16.6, 17.1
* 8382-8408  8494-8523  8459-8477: -0.87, 15.7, 17.3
